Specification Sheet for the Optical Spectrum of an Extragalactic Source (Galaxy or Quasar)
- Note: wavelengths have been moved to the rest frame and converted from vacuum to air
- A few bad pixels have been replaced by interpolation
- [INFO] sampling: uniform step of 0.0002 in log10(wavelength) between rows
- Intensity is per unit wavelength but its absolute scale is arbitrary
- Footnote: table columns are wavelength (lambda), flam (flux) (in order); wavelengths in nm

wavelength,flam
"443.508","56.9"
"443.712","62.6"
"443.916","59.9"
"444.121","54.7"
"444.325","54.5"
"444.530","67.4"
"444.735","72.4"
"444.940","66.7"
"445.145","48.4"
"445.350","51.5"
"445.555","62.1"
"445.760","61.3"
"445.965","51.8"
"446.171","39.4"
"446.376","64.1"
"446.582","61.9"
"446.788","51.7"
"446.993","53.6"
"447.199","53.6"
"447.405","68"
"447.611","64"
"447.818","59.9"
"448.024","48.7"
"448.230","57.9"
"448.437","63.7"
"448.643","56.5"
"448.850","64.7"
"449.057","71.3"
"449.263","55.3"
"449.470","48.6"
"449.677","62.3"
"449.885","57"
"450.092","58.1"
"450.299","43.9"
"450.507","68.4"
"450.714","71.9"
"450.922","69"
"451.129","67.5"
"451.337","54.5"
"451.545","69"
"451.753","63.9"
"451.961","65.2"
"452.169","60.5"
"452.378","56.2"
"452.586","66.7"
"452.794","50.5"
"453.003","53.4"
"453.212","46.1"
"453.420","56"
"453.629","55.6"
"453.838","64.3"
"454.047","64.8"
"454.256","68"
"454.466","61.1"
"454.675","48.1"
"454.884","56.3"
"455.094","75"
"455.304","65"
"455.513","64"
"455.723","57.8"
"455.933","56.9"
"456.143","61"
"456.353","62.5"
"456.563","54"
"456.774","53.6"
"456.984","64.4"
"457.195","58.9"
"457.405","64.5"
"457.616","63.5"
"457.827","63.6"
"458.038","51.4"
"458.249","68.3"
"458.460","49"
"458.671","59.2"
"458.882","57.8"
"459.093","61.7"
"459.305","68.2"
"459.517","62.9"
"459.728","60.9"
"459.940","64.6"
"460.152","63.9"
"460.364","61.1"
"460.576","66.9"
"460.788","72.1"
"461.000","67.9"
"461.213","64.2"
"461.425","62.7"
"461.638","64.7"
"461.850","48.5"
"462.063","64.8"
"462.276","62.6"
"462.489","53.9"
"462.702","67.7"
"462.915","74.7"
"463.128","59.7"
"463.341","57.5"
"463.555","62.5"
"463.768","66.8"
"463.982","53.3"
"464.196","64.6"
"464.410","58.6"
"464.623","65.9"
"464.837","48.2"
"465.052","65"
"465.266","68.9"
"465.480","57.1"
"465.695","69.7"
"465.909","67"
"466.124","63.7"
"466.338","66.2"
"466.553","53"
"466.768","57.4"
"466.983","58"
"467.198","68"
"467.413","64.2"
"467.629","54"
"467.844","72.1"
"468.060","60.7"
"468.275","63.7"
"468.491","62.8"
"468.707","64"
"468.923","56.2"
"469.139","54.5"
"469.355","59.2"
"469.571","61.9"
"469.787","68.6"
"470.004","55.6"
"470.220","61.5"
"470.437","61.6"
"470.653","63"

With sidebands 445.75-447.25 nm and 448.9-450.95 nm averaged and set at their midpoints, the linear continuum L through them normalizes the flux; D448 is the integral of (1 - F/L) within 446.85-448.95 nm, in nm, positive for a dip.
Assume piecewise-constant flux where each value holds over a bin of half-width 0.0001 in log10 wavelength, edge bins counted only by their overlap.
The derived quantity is -0.08 nm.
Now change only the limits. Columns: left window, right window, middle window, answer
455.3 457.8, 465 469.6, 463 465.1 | 0.05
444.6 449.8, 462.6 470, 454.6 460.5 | -0.03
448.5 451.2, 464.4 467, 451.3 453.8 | 0.11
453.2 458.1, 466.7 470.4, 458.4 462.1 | -0.11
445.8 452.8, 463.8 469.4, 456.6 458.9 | 0.04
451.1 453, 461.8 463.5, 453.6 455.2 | -0.02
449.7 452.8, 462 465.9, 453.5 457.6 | 0.08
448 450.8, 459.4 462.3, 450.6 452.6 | -0.14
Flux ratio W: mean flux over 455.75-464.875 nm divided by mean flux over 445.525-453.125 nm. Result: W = 1.04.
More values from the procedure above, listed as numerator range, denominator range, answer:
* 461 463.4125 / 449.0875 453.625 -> 1.05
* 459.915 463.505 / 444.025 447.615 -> 1.09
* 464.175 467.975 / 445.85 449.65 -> 1.08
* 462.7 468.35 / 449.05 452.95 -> 1.03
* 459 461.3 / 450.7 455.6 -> 1.06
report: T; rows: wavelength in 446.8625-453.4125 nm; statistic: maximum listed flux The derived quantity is 71.9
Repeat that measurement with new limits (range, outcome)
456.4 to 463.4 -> 74.7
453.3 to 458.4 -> 75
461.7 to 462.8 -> 67.7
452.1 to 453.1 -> 66.7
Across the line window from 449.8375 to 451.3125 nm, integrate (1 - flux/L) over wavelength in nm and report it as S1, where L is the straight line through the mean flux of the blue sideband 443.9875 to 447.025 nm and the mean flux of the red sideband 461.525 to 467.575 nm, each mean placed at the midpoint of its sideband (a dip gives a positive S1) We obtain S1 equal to -0.08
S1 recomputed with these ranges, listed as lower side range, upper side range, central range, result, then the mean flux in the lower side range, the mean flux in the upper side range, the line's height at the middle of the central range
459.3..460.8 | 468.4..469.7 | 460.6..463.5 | 0.01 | 64.4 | 59.9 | 63.4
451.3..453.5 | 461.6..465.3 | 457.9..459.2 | 0.04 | 58.5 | 61.4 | 60.1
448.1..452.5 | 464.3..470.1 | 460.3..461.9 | -0.07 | 61.2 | 61.6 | 61.5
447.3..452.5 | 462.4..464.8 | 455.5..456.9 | 0.07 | 61.1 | 62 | 61.5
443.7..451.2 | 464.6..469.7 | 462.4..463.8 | -0.05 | 59.2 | 61.7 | 61.2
